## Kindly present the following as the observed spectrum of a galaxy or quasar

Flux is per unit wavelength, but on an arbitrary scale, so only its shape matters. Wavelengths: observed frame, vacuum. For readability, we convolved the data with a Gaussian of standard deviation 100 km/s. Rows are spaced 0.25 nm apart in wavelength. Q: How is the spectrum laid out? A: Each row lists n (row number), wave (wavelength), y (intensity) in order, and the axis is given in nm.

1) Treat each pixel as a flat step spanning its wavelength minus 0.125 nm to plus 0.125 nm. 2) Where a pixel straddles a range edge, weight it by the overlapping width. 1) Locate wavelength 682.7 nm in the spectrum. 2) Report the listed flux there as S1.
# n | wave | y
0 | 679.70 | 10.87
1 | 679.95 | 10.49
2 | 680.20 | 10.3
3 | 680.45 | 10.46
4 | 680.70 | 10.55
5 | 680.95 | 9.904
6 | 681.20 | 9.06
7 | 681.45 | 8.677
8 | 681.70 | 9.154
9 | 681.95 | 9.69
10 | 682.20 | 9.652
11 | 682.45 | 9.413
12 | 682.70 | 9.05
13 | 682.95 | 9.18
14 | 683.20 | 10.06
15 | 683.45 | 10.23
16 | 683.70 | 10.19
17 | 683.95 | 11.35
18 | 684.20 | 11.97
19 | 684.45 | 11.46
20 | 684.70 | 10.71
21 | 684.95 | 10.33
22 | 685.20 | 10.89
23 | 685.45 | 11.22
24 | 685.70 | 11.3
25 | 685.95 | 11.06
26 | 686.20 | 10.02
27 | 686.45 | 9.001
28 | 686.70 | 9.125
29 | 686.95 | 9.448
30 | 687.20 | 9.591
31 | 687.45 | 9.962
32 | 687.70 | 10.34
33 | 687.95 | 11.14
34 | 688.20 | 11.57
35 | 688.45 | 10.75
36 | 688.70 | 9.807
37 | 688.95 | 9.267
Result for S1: 9.05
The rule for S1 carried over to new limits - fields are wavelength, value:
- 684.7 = 10.71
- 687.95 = 11.14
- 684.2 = 11.97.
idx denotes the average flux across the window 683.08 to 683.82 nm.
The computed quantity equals 10.2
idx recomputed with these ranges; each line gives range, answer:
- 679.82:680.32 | 10.4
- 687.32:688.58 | 10.7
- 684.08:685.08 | 11.1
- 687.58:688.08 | 10.8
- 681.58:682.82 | 9.39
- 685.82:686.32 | 10.6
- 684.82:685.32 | 10.6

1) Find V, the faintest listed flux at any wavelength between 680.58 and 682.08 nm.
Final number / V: 8.677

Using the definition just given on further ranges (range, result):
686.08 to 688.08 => 9.001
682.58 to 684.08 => 9.05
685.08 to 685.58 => 10.89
